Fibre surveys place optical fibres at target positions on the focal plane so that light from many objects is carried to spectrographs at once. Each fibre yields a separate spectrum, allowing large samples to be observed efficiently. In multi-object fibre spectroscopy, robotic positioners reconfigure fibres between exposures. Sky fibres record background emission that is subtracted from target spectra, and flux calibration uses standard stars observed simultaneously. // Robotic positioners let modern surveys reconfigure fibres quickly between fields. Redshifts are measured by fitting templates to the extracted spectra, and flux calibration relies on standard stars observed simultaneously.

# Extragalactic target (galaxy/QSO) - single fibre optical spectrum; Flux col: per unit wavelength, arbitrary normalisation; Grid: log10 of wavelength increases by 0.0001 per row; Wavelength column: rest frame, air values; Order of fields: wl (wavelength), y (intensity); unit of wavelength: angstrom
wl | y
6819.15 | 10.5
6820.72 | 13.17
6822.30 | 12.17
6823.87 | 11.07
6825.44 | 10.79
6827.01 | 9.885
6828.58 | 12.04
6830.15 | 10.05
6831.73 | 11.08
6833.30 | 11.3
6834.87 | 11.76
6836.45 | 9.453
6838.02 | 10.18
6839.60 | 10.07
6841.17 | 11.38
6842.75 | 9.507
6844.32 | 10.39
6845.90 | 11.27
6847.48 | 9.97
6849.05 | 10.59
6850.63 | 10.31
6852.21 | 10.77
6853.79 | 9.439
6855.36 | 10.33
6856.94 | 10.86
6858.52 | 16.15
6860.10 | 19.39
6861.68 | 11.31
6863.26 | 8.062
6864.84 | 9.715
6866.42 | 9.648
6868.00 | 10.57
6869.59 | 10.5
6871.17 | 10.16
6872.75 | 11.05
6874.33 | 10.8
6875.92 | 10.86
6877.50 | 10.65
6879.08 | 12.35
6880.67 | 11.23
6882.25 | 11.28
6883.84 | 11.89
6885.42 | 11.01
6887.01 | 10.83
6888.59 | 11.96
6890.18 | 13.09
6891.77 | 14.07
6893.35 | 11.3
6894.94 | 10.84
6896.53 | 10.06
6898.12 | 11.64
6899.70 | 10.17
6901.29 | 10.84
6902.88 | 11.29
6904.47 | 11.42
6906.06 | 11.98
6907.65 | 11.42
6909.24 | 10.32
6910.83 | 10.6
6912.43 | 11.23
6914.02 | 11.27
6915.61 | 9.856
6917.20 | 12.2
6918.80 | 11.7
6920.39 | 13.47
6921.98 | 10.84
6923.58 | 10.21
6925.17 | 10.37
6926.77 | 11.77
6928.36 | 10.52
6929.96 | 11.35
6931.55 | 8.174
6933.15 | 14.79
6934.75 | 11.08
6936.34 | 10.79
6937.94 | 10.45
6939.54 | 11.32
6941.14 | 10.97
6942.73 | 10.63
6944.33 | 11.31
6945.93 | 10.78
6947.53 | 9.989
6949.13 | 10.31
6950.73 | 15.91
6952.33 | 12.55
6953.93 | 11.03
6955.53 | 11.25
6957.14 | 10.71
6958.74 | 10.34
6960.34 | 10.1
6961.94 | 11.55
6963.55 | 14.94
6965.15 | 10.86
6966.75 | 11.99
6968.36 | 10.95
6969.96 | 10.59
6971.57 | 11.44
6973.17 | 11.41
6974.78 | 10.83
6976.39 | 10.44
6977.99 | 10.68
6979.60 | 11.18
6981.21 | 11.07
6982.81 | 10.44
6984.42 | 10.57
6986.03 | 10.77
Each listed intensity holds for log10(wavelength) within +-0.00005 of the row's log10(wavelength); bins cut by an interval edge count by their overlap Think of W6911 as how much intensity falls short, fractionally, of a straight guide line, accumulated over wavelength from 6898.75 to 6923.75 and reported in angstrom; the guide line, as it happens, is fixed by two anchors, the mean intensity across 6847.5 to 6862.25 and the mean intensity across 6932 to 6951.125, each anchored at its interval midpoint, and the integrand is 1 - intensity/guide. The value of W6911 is 0.9 angstrom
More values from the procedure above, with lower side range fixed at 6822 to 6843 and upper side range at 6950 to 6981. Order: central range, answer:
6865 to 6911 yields -0.3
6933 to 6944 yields 0.1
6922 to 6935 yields 0.3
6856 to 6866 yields -1.4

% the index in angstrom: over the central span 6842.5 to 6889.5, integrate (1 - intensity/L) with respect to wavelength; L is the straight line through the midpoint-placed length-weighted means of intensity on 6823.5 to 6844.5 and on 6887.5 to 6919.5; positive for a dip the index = -0.6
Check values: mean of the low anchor 10.6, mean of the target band 11.1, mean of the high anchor 11.4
